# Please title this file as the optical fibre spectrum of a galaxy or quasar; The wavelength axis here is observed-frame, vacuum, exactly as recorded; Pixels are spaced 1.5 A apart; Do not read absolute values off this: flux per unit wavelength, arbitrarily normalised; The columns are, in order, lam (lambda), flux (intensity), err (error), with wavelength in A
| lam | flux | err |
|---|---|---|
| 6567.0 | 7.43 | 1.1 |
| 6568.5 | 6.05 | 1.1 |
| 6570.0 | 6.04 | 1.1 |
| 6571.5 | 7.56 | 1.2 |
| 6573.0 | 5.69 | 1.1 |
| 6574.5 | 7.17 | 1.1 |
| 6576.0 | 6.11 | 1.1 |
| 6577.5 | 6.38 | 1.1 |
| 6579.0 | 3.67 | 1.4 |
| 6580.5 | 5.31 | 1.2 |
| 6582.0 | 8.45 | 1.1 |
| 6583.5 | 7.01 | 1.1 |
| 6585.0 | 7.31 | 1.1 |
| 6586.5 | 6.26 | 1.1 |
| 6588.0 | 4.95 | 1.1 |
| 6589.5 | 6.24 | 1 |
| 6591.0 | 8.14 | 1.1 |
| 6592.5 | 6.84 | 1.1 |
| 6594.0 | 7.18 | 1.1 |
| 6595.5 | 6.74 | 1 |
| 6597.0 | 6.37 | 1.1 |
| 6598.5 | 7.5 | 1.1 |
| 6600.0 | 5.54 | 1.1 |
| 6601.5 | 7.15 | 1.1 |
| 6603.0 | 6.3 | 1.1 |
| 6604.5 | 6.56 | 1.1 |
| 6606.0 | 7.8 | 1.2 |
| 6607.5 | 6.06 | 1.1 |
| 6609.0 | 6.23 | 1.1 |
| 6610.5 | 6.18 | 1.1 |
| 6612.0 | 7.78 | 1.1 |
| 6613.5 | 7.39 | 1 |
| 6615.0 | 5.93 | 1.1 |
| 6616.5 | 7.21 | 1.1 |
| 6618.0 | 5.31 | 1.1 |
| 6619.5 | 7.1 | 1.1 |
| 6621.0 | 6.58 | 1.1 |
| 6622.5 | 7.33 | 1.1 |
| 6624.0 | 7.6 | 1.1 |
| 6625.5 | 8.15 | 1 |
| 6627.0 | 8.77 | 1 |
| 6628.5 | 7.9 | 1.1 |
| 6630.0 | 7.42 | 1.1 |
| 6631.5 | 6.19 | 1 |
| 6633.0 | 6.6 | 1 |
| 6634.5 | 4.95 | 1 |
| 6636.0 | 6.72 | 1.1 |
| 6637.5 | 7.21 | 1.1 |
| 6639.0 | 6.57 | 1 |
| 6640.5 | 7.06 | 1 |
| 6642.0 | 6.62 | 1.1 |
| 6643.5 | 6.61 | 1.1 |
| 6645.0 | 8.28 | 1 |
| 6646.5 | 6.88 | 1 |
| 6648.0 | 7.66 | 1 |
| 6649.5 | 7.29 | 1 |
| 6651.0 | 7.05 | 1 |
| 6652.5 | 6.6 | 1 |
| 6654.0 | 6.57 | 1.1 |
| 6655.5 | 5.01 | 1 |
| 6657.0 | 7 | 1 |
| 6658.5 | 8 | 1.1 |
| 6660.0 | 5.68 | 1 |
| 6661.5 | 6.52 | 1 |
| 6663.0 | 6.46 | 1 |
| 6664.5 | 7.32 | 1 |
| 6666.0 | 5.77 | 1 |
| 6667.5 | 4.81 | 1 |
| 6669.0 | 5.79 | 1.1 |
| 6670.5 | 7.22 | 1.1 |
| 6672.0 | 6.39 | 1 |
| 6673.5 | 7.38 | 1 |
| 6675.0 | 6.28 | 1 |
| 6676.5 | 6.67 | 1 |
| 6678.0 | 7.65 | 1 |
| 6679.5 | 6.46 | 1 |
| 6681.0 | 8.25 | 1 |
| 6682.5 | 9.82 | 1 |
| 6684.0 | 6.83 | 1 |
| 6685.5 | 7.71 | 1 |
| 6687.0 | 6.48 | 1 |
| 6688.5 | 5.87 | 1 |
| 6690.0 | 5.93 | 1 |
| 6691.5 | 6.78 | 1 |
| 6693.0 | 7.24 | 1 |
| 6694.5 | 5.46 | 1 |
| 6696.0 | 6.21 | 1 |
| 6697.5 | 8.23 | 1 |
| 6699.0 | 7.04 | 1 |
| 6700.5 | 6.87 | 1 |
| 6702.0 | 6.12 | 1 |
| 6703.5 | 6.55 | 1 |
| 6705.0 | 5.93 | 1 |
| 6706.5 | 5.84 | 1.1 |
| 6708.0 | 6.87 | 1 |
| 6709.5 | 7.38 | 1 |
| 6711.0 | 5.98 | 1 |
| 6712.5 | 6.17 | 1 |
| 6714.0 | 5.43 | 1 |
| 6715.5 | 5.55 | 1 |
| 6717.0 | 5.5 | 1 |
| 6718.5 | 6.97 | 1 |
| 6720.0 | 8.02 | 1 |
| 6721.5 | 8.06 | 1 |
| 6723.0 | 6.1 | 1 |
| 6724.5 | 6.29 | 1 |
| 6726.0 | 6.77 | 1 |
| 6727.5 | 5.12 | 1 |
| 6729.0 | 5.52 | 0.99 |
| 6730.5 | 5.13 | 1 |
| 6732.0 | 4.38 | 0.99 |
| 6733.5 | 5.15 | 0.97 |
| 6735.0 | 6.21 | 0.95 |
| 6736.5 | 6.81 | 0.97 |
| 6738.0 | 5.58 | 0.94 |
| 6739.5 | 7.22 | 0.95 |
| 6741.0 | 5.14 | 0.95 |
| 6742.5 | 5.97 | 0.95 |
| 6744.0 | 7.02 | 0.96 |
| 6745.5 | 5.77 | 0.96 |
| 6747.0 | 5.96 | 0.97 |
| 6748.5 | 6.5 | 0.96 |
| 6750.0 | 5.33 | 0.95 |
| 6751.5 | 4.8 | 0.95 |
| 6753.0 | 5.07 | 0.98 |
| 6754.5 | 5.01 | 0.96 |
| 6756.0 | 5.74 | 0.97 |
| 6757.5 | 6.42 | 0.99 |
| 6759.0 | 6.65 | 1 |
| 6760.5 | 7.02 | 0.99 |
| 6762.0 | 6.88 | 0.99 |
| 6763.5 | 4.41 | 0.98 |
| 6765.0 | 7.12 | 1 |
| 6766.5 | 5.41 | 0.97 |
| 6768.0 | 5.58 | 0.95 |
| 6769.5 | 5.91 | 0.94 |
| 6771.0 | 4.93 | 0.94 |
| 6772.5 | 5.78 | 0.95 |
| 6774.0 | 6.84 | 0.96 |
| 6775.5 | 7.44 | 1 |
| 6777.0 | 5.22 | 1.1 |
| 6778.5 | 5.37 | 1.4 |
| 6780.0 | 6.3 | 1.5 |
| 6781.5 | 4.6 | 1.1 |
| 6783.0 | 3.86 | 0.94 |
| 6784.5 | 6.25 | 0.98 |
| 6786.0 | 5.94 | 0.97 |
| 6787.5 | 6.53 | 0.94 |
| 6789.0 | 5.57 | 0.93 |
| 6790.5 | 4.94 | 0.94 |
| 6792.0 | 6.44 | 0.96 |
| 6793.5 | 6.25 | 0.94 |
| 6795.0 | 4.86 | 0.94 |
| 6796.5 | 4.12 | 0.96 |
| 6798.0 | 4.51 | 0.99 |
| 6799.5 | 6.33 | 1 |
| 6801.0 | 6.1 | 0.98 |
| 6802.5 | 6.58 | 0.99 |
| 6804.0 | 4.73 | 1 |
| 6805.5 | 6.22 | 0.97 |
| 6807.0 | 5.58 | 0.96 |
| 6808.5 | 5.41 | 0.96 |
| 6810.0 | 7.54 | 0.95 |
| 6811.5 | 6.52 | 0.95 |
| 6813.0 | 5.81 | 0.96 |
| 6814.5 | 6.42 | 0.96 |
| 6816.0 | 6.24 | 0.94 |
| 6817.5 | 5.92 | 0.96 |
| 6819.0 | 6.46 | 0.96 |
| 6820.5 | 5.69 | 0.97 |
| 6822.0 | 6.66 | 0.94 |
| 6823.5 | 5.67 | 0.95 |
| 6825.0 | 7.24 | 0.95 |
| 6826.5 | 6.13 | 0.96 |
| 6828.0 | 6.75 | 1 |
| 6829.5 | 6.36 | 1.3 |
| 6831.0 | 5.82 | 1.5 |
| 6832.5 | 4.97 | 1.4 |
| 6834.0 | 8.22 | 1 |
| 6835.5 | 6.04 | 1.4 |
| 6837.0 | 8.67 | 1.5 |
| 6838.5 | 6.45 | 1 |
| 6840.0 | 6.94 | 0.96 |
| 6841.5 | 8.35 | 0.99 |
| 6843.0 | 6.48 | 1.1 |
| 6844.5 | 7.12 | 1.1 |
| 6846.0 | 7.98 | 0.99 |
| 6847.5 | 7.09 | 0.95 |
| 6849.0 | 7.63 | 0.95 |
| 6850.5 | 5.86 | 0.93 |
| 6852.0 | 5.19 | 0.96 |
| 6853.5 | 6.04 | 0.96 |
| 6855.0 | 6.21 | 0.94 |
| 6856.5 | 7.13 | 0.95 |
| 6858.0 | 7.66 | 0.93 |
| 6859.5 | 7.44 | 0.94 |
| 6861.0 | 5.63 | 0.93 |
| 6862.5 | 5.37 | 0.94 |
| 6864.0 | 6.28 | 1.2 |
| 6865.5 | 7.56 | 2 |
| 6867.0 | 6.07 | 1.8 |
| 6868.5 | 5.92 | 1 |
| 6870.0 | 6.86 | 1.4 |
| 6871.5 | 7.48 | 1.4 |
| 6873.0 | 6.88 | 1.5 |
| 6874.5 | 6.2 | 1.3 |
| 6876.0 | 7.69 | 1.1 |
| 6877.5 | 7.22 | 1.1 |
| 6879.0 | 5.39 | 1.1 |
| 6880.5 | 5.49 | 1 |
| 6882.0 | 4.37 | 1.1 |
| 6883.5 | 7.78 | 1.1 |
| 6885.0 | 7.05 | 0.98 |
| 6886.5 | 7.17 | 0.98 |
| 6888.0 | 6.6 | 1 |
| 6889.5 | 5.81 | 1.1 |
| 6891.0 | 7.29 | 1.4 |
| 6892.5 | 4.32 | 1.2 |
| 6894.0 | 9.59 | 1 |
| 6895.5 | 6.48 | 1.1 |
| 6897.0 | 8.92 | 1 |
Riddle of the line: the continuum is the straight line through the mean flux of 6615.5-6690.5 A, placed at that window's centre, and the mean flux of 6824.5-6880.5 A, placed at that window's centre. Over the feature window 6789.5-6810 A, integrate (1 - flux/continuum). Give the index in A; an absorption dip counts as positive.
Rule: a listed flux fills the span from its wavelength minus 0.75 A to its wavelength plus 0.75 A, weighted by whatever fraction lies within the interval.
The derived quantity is 3.4 A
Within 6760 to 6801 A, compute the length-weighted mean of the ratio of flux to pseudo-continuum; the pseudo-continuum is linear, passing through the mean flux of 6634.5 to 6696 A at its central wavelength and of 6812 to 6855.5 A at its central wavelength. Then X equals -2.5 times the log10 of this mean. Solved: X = 0.16 mag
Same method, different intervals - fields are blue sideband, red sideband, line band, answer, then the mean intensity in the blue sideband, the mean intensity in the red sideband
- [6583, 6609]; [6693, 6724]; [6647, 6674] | 0.003 mag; 6.69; 6.53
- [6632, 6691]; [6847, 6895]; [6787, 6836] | 0.104 mag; 6.77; 6.57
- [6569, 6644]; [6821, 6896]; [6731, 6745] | 0.130 mag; 6.71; 6.65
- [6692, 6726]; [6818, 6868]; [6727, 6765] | 0.131 mag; 6.54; 6.63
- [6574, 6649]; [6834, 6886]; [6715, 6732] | 0.093 mag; 6.79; 6.72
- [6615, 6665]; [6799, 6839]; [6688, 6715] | 0.043 mag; 6.9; 6.31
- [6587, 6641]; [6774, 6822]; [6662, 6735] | -0.021 mag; 6.82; 5.83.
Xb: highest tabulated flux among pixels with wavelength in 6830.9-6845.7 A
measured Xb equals 8.67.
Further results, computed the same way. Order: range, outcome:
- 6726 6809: 7.44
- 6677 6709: 9.82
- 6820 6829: 7.24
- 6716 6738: 8.06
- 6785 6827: 7.54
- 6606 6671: 8.77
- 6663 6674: 7.38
